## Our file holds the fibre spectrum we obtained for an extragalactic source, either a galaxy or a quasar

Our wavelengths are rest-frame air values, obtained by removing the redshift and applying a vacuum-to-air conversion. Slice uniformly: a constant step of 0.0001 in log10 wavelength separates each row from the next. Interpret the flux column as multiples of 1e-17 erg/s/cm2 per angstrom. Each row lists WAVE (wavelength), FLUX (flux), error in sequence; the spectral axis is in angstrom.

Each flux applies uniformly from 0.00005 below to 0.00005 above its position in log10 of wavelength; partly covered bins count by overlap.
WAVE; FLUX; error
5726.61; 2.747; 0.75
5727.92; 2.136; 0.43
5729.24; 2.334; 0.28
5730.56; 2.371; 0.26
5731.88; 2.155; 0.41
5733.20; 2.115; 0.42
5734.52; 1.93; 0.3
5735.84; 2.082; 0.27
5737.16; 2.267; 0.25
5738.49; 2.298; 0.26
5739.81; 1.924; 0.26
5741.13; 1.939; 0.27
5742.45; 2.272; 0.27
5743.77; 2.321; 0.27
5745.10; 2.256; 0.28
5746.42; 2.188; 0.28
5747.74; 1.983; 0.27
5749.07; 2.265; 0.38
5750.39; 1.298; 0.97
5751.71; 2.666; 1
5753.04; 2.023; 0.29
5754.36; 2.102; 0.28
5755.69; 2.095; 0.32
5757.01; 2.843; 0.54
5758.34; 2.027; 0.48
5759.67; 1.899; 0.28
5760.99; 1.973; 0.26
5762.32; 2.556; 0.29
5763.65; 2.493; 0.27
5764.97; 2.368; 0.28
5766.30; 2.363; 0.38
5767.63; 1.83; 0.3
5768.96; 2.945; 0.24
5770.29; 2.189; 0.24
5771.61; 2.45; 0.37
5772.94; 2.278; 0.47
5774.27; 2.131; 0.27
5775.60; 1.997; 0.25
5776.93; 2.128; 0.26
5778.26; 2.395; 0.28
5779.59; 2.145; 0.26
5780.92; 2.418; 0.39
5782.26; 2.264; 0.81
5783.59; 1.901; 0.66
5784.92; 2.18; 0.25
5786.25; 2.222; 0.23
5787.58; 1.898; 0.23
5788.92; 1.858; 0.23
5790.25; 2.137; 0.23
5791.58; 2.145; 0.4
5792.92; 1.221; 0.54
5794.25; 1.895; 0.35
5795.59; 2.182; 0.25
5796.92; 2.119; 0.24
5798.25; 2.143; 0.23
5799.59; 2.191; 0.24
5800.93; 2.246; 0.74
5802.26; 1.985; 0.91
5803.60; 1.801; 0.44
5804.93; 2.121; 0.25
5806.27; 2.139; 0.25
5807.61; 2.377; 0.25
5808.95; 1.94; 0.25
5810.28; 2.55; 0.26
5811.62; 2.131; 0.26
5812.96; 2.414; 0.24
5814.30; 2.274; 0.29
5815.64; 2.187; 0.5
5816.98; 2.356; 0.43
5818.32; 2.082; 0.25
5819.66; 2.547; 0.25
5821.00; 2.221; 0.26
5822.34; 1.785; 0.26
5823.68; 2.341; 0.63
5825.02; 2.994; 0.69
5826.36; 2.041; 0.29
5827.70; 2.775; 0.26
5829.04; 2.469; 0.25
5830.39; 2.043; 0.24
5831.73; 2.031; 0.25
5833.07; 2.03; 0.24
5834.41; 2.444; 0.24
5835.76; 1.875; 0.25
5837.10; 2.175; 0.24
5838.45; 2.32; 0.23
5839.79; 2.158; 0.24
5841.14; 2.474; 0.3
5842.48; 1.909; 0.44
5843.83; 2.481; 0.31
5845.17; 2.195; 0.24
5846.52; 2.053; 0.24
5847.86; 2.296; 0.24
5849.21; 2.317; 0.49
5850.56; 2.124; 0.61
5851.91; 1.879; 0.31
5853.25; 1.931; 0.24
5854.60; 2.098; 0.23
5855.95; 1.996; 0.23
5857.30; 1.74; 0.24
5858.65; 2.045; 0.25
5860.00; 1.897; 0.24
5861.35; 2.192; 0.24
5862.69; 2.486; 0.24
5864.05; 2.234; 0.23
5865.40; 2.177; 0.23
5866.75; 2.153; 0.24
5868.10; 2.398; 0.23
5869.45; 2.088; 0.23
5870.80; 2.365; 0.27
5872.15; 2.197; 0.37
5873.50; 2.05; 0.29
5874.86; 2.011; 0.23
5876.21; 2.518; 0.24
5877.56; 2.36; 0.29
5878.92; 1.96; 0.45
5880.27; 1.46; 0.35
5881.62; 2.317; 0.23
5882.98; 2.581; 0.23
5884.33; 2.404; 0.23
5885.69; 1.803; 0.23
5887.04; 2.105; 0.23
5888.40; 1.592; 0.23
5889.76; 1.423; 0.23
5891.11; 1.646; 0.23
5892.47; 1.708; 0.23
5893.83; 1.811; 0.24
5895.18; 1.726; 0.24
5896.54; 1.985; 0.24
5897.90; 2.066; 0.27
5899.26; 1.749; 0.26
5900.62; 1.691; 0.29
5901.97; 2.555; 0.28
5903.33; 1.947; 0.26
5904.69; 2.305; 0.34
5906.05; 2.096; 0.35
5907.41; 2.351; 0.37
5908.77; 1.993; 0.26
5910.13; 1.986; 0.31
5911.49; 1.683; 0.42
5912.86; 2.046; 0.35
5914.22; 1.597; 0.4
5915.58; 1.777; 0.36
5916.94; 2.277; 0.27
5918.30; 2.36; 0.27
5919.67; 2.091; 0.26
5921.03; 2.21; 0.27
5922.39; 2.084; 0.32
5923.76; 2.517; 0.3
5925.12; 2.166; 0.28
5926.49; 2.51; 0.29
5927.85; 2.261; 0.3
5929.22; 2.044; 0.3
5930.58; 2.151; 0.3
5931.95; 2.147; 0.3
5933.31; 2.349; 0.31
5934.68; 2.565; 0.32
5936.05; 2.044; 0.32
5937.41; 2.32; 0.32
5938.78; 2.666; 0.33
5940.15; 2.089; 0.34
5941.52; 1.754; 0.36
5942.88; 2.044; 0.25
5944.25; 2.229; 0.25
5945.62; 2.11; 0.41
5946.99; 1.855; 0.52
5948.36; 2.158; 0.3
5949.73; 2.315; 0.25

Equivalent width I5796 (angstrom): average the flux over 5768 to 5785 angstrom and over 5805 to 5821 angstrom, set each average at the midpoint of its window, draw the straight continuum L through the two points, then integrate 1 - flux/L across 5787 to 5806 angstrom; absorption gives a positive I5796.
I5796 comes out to 2.2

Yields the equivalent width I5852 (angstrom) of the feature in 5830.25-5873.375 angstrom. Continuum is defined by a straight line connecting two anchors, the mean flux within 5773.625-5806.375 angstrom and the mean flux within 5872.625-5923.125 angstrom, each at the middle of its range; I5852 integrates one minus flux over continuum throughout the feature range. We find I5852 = -2.4 angstrom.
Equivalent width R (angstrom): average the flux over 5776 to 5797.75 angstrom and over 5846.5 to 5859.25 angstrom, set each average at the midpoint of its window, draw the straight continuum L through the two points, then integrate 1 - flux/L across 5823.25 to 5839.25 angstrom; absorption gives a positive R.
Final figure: -1.9 angstrom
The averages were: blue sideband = 2.07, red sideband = 2.05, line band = 2.29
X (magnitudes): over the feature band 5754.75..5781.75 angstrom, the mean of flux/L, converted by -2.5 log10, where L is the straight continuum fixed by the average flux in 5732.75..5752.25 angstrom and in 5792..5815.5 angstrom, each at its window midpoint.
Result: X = -0.08 mag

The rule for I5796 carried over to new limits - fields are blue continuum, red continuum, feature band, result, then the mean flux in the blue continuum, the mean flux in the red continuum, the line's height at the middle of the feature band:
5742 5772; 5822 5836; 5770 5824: 2.7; 2.23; 2.28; 2.26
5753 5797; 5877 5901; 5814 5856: -3.8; 2.17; 1.91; 2.03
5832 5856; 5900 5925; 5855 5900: 1.8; 2.16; 2.09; 2.12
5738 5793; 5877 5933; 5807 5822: -1.0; 2.17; 2.04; 2.13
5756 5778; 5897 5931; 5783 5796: 1.7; 2.28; 2.1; 2.25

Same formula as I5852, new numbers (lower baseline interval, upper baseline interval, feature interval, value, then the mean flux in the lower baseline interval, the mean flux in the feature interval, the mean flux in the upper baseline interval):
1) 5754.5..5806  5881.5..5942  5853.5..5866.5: 0.10 angstrom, 2.16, 2.09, 2.08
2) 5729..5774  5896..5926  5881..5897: 1.29 angstrom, 2.21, 1.92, 2.07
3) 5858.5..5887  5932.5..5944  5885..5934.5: 4.01 angstrom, 2.18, 2.03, 2.23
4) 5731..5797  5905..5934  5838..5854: -0.26 angstrom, 2.15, 2.18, 2.13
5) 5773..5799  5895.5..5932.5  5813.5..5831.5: -1.97 angstrom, 2.08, 2.31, 2.09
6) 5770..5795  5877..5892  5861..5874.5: -1.68 angstrom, 2.1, 2.23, 1.96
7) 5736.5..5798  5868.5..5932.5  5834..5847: -0.62 angstrom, 2.16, 2.2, 2.06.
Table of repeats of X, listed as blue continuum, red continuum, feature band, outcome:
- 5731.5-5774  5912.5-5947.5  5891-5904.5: 0.14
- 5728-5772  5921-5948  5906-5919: 0.10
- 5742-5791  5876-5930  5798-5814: -0.01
